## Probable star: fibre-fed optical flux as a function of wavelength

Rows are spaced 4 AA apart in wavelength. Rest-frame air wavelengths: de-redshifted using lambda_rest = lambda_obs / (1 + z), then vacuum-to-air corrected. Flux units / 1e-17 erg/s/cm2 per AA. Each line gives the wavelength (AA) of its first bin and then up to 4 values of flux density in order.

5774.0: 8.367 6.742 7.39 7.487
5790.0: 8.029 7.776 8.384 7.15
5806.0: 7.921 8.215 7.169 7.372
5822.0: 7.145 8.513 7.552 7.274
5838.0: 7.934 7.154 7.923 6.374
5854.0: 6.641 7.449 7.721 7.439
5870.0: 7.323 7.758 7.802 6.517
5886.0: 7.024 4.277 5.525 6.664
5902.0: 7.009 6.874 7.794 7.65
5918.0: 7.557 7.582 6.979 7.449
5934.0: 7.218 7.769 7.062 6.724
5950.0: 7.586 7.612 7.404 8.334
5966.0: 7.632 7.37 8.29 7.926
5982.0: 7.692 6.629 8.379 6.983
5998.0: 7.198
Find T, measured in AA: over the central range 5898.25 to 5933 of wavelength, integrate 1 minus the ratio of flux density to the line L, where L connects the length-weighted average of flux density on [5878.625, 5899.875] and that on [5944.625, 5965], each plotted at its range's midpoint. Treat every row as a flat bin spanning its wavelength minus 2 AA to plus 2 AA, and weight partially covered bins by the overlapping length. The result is -3.3 AA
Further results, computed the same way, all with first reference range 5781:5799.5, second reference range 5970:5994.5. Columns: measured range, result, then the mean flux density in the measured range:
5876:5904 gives 4.84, 6.4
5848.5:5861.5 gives 1.38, 6.94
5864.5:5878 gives 0.35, 7.55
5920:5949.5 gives 1.66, 7.27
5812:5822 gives 0.71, 7.25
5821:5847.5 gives 0.44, 7.66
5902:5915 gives 0.62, 7.36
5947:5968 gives 0.06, 7.67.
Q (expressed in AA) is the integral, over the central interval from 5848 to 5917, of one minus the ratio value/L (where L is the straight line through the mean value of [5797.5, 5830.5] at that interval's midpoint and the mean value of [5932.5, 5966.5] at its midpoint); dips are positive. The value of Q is 5.85 AA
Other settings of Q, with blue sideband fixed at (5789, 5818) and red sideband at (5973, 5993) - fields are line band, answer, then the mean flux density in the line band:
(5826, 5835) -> 0.10 AA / 7.67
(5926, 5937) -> 0.60 AA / 7.31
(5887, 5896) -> 3.03 AA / 5.14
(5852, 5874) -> 1.13 AA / 7.35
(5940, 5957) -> 1.04 AA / 7.26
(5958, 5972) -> 0.00 AA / 7.73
